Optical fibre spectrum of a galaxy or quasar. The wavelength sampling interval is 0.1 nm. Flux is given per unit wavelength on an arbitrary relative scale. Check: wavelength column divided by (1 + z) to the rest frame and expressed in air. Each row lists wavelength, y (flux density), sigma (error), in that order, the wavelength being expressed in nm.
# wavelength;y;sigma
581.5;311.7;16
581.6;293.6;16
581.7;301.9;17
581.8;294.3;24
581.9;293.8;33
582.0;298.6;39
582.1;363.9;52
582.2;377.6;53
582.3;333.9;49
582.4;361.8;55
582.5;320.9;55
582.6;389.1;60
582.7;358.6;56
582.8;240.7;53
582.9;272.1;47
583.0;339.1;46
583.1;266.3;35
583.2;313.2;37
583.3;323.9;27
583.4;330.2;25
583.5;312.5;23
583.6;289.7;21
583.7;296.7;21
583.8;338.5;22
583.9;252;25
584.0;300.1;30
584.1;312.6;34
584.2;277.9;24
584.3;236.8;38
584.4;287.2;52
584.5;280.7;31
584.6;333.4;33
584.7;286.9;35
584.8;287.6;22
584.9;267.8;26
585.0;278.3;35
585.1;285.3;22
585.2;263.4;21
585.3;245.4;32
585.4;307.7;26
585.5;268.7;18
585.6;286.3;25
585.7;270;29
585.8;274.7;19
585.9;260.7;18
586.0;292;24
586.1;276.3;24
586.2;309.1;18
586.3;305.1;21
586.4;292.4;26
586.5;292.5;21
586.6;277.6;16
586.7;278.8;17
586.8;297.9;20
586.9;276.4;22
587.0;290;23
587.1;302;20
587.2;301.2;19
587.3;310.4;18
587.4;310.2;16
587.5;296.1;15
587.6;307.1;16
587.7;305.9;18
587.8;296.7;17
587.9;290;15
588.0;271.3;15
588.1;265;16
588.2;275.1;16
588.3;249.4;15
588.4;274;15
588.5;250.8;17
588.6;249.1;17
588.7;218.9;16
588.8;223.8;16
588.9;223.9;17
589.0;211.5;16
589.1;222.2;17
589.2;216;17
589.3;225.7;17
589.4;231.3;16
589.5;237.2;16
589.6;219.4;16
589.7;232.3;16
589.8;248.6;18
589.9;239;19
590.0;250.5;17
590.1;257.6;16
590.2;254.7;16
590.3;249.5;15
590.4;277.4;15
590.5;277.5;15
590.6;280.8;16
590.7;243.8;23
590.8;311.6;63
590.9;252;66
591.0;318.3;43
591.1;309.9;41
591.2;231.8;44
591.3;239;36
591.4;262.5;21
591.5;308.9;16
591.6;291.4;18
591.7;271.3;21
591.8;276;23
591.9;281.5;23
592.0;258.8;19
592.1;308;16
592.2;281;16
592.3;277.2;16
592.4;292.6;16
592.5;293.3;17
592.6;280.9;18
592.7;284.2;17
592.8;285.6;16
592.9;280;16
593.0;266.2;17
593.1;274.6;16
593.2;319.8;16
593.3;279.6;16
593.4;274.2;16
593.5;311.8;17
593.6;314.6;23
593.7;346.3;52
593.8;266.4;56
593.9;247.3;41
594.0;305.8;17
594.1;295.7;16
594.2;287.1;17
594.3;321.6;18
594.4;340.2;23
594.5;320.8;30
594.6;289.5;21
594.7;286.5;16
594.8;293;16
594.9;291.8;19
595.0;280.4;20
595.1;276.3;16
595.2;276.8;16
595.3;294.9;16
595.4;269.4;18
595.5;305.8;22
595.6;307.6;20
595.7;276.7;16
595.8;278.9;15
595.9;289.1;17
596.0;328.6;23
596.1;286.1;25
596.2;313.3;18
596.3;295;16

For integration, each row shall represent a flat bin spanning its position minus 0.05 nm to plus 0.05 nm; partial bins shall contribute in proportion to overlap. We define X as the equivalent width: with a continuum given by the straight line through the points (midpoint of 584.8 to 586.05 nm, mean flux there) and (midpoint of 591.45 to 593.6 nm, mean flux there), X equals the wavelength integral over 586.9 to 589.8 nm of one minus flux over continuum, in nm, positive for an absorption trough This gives 0.19 nm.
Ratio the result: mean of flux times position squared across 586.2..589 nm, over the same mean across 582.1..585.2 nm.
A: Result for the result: 0.92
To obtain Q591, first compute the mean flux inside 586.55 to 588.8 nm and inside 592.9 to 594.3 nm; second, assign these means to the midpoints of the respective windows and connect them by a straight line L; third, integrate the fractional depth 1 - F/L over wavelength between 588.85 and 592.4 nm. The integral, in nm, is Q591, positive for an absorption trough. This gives 0.33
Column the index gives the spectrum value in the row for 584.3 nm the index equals 236.8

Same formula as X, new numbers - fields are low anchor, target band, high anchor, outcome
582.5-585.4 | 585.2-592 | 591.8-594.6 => 0.57 nm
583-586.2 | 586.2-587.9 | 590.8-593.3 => -0.06 nm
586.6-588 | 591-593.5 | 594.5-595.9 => 0.08 nm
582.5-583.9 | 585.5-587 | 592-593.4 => 0.09 nm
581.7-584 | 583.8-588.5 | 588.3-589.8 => -0.26 nm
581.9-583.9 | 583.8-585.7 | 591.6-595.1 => 0.20 nm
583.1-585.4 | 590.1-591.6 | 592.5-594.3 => 0.09 nm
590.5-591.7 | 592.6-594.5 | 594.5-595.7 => -0.07 nm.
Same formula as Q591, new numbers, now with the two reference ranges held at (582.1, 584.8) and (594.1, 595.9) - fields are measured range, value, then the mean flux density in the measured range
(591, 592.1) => 0.08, 277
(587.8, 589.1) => 0.22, 251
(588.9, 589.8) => 0.23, 226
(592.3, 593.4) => 0.04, 285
